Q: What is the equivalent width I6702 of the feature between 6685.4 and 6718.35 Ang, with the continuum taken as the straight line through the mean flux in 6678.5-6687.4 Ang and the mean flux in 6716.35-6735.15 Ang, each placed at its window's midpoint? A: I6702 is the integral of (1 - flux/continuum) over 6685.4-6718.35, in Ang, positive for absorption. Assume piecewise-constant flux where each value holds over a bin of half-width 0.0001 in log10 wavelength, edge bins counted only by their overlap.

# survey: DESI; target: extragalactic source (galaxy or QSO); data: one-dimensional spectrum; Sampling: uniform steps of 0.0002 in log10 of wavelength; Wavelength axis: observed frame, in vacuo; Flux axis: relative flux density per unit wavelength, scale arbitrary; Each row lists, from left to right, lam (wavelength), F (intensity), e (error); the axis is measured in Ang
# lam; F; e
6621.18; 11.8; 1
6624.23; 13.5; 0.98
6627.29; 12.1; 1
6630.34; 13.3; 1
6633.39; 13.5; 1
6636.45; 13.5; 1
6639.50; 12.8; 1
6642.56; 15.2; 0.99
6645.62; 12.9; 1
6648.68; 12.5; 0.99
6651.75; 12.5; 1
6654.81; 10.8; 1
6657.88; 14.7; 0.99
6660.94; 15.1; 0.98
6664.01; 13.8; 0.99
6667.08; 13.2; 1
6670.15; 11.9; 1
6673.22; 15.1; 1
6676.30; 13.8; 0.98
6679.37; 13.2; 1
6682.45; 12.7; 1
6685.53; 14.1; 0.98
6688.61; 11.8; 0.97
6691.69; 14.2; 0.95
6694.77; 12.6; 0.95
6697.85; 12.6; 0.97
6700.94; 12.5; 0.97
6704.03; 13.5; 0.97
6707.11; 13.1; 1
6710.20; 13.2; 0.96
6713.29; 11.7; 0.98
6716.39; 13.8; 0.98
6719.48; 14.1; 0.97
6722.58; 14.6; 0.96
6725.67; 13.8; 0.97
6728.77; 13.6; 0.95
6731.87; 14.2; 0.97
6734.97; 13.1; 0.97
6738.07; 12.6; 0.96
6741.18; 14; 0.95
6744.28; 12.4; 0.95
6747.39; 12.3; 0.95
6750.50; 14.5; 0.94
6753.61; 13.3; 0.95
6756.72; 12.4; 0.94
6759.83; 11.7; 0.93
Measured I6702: 1.5 Ang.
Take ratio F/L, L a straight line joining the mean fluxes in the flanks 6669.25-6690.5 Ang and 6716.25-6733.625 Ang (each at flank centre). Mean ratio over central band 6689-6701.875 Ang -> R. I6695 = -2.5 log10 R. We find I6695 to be 0.053 mag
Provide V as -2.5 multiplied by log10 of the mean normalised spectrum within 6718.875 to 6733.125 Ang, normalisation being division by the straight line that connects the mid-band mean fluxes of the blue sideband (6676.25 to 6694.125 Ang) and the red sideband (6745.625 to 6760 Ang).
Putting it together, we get -0.08 mag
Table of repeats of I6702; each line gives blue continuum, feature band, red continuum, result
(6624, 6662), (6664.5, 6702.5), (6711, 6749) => 0.4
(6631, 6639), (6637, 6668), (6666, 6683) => 0.1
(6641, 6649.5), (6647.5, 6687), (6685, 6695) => 0.1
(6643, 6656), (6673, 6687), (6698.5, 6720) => -1.0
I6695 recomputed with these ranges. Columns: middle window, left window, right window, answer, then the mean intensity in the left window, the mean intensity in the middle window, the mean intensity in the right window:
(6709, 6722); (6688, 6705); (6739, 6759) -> -0.027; 12.9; 13.3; 13.1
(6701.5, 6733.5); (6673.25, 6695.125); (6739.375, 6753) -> -0.017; 13.4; 13.5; 13.3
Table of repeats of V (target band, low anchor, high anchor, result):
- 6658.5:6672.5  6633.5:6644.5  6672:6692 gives -0.007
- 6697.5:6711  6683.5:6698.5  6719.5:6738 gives 0.027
